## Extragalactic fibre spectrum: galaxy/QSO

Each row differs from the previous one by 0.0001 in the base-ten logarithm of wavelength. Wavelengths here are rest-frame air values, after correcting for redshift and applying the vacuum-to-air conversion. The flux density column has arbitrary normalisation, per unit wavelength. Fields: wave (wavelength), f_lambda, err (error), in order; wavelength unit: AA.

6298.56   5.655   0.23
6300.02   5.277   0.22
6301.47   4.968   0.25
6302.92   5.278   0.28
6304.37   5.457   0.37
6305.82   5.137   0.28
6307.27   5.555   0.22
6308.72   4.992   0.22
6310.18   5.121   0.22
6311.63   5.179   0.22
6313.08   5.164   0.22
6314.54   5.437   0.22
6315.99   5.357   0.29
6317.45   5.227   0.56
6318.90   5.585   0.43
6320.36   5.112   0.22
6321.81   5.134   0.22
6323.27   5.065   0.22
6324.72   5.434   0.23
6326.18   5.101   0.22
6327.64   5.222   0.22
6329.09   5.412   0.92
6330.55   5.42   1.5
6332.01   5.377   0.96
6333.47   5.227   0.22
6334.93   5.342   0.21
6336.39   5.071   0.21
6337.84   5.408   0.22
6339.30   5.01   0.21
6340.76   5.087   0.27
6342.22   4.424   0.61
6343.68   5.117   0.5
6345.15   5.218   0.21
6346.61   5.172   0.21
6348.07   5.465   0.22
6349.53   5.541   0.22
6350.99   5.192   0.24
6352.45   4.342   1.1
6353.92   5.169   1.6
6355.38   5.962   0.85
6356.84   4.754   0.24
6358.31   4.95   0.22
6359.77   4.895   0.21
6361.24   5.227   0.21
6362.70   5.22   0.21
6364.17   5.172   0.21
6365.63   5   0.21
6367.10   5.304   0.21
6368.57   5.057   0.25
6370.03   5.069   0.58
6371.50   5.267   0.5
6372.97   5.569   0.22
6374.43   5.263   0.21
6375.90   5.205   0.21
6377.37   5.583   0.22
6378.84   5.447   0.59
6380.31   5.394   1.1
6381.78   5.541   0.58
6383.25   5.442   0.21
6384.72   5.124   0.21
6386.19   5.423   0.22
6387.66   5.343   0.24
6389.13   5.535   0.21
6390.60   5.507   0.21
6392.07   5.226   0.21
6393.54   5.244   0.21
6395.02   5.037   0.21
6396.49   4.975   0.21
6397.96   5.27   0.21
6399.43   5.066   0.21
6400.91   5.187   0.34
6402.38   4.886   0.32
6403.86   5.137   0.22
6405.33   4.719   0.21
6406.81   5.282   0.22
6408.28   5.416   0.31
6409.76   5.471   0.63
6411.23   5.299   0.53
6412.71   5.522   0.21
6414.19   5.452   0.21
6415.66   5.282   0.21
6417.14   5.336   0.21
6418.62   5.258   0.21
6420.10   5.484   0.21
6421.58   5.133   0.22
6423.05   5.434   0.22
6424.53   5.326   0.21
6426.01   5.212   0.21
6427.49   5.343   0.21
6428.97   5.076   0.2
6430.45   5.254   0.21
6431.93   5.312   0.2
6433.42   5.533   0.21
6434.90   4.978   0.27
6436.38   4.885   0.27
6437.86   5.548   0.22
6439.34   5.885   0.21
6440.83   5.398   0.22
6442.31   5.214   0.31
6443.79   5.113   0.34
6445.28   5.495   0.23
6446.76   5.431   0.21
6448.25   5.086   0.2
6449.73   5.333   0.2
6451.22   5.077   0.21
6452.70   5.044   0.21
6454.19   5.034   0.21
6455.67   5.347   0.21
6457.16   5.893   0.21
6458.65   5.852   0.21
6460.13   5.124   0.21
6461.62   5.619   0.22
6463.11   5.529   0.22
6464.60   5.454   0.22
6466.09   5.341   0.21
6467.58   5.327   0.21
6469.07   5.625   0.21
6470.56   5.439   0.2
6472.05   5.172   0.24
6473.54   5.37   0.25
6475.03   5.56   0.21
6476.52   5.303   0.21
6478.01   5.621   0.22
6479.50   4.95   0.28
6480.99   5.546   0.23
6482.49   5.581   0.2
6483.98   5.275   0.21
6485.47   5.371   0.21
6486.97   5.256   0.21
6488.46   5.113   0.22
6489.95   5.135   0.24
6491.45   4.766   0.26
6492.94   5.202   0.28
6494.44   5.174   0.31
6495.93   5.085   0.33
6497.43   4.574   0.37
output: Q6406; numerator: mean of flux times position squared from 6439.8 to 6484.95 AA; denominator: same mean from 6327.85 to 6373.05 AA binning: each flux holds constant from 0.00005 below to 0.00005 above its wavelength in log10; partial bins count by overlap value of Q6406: 1.08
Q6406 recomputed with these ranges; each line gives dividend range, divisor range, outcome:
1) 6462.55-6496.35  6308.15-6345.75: 1.07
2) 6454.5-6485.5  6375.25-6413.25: 1.06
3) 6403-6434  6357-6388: 1.02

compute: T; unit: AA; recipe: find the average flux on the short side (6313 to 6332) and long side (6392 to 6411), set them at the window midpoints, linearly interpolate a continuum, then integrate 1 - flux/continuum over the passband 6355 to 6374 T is 0.1 AA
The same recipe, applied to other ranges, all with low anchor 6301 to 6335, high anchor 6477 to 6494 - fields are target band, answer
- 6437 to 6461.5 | -0.5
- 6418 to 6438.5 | 0.0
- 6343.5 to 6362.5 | 0.4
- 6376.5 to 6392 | -0.5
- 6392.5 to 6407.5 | 0.5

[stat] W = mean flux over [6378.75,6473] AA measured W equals 5.31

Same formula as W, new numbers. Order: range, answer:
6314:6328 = 5.27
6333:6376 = 5.16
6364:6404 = 5.26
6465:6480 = 5.38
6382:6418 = 5.26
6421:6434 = 5.29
